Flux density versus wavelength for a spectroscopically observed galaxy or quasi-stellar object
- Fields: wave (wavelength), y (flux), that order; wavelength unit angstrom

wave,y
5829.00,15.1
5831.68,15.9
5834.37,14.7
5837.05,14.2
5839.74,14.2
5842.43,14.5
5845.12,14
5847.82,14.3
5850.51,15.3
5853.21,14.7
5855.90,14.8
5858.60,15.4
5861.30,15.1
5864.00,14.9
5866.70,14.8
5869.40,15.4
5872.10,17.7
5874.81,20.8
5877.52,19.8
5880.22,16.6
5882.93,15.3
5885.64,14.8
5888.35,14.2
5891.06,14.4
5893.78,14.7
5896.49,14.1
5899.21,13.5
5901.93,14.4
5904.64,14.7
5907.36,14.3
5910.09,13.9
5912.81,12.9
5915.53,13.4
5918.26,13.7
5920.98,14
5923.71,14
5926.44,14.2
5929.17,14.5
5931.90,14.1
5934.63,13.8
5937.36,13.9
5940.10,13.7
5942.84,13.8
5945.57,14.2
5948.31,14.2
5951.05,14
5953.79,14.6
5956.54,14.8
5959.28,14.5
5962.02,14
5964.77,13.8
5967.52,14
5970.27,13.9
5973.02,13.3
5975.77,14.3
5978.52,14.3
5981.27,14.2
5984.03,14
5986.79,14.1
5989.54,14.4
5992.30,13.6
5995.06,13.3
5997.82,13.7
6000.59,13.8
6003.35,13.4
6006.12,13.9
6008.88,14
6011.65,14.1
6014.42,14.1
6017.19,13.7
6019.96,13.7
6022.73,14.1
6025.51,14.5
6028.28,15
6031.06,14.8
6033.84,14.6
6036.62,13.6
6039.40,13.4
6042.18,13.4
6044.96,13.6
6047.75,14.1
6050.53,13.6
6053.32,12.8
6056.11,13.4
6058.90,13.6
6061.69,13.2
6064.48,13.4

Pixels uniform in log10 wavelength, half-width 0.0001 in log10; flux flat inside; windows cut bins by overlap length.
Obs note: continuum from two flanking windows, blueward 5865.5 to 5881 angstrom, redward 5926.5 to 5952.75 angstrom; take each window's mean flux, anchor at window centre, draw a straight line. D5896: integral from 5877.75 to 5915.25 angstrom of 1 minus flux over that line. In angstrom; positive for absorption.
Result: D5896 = 4.1 angstrom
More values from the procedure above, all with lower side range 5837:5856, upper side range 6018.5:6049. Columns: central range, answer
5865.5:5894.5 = -3.71 angstrom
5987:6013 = 0.62 angstrom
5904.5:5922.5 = 0.70 angstrom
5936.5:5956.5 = 0.22 angstrom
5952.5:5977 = 0.17 angstrom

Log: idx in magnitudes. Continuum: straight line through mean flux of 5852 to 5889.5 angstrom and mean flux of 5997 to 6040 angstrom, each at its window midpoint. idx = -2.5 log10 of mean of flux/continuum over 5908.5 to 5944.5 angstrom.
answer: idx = 0.11 mag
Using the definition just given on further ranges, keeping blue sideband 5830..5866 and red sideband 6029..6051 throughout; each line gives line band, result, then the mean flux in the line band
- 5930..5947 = 0.034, 13.9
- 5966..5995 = 0.017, 14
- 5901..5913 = 0.028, 14.1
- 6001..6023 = 0.015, 13.9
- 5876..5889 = -0.118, 16.3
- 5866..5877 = -0.192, 17.5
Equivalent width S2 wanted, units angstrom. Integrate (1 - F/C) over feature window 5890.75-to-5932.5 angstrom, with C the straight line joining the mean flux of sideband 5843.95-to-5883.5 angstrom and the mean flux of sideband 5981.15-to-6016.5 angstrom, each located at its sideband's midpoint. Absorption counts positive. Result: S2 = 3.2 angstrom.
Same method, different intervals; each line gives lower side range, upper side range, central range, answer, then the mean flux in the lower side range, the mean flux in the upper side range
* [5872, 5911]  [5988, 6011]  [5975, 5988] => -0.1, 15.5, 13.8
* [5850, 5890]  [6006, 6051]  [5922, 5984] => 3.6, 16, 14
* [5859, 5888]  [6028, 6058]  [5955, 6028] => 2.9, 16.4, 13.8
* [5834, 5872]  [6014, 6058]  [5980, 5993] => 0.1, 14.8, 13.9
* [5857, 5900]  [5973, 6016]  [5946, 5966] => 0.4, 15.7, 13.9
